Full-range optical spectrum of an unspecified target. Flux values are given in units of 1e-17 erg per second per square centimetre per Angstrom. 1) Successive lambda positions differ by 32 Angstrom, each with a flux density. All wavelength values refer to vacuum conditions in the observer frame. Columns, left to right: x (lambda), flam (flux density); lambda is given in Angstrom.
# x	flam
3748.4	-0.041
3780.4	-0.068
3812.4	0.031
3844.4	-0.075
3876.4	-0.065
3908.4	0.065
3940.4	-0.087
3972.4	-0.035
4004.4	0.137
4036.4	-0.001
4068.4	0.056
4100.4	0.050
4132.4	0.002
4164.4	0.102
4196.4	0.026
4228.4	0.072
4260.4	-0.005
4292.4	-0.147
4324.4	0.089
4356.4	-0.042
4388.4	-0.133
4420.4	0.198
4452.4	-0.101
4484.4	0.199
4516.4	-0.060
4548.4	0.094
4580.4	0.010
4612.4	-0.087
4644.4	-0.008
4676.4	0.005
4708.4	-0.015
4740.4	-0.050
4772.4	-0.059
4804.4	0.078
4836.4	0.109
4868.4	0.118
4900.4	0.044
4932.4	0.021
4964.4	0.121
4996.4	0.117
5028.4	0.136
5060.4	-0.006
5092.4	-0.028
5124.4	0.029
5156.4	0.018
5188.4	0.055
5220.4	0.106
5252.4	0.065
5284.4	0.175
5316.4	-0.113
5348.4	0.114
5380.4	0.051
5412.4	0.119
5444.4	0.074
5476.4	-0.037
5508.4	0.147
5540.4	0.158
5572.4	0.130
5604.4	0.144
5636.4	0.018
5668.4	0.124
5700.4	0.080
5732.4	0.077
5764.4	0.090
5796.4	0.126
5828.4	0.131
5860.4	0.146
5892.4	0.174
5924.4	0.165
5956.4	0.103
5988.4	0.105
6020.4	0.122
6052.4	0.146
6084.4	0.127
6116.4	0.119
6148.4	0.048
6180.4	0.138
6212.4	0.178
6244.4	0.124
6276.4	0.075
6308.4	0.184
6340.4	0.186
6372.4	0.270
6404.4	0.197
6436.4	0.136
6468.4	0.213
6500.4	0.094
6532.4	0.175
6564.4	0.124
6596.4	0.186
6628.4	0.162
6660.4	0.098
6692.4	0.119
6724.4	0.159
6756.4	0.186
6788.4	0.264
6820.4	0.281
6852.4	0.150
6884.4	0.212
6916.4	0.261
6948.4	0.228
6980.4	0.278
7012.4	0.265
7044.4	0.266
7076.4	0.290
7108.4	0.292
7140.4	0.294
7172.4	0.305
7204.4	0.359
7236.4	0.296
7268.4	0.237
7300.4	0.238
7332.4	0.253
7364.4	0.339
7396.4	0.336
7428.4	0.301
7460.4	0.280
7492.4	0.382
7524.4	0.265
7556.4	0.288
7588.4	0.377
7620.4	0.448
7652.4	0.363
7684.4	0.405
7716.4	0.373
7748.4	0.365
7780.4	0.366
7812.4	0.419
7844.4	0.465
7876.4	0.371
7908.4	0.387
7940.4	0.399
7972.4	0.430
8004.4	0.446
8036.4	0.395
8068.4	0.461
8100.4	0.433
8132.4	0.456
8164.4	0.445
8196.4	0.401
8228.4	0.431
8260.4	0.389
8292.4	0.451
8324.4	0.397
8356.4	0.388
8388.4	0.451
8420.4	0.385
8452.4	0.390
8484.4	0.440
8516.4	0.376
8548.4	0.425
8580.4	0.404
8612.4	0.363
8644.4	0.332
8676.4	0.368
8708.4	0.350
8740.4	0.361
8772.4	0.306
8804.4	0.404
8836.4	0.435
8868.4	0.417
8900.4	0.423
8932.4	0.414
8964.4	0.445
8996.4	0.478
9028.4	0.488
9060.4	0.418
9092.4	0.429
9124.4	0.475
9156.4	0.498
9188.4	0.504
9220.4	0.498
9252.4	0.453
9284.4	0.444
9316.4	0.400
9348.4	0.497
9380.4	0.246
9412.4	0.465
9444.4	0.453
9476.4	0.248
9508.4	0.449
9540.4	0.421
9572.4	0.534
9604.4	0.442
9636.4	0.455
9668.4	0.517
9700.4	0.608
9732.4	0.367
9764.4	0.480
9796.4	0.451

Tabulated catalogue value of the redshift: 0.696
